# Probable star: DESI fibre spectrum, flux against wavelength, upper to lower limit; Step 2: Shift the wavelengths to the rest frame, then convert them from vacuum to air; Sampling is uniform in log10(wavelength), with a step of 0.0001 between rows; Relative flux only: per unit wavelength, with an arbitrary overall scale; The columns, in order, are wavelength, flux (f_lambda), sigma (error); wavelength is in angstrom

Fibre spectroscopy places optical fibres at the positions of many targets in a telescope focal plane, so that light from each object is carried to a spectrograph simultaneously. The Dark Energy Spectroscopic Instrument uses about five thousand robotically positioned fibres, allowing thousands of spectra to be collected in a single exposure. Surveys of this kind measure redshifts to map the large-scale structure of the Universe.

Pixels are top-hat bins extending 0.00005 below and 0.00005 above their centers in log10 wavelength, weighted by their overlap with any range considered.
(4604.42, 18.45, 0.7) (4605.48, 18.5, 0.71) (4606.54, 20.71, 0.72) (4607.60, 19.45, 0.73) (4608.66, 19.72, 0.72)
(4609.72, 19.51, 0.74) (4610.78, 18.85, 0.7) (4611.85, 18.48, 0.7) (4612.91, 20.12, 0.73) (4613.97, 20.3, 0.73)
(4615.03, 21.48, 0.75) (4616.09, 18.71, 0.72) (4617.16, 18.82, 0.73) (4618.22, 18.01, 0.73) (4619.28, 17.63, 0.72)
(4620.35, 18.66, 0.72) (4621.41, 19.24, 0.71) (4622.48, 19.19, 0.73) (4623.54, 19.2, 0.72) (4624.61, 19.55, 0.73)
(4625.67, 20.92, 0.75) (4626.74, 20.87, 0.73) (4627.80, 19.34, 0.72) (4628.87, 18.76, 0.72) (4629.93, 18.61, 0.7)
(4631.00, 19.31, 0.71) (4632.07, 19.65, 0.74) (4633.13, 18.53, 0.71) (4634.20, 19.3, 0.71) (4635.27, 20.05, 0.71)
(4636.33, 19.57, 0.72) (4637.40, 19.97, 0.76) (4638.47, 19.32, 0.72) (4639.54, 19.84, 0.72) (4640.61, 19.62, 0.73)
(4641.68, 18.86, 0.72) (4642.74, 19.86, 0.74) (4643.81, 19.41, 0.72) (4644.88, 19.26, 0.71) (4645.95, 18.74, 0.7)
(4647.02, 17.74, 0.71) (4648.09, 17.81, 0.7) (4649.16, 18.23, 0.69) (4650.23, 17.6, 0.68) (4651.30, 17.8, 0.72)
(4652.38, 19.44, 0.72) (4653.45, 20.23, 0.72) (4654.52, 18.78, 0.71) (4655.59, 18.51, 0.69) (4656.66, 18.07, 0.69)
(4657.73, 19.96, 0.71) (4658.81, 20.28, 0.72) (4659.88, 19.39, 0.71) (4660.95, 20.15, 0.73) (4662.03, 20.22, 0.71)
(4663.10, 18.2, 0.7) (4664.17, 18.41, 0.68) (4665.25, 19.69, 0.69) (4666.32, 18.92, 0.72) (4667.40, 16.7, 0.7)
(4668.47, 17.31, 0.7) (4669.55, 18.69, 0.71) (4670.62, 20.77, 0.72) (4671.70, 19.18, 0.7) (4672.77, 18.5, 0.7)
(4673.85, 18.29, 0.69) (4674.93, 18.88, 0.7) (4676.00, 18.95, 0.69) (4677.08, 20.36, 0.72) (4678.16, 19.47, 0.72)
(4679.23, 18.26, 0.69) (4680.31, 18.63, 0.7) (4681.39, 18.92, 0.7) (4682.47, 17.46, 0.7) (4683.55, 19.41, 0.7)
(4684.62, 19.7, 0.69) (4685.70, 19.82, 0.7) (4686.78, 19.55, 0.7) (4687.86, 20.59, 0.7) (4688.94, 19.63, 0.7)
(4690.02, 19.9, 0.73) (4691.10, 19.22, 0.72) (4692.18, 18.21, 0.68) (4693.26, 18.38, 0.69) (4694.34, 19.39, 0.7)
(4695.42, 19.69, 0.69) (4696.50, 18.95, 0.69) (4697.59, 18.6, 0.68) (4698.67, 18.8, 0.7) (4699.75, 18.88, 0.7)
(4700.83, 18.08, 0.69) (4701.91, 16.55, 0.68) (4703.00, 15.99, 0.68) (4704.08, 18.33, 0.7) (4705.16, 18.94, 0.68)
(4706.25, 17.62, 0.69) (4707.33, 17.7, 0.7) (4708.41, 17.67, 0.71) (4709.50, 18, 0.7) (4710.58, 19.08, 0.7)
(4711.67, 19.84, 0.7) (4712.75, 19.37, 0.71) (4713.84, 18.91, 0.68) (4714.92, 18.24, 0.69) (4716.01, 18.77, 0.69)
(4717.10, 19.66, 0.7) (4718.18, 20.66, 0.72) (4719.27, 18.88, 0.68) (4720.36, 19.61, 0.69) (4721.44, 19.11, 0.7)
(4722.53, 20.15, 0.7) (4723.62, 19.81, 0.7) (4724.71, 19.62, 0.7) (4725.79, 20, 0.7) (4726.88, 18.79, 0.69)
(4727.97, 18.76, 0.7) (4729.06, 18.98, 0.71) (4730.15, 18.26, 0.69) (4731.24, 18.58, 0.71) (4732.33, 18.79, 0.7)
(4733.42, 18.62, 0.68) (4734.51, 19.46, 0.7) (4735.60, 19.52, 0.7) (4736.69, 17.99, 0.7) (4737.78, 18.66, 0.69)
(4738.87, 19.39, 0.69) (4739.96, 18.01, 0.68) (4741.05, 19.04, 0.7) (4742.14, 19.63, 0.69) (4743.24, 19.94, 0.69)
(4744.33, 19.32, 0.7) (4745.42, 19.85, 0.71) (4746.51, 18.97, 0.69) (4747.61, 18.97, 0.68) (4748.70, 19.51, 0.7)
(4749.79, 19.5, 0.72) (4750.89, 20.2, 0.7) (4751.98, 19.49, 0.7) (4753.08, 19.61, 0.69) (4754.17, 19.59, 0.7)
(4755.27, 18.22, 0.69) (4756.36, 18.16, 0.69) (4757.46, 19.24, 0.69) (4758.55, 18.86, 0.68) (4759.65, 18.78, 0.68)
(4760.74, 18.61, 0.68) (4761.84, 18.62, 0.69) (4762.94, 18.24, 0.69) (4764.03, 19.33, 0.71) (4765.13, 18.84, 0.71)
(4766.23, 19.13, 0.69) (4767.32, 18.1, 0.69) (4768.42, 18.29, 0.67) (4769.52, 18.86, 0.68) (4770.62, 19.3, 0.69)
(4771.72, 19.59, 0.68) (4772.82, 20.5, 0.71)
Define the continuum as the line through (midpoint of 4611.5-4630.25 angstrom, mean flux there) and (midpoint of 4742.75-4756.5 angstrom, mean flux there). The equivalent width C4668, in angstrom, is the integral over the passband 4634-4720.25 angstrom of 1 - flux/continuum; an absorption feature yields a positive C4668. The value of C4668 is 1.9 angstrom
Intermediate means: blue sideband 19.4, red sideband 19.4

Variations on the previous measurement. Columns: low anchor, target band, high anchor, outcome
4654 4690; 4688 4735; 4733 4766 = 0.5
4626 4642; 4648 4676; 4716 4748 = 0.8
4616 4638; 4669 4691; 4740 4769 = -0.1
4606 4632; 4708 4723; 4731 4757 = 0.0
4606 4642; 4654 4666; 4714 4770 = 0.0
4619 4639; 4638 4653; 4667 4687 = 0.3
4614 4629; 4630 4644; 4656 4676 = -0.2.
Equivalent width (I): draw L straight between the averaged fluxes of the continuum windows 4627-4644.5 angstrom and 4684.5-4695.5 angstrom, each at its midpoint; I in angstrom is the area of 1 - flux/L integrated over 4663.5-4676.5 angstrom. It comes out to 0.50 angstrom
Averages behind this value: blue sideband 19.4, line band 18.7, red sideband 19.4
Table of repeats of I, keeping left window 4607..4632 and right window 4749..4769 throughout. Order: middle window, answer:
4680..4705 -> 0.42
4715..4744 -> -0.21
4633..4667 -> 0.25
